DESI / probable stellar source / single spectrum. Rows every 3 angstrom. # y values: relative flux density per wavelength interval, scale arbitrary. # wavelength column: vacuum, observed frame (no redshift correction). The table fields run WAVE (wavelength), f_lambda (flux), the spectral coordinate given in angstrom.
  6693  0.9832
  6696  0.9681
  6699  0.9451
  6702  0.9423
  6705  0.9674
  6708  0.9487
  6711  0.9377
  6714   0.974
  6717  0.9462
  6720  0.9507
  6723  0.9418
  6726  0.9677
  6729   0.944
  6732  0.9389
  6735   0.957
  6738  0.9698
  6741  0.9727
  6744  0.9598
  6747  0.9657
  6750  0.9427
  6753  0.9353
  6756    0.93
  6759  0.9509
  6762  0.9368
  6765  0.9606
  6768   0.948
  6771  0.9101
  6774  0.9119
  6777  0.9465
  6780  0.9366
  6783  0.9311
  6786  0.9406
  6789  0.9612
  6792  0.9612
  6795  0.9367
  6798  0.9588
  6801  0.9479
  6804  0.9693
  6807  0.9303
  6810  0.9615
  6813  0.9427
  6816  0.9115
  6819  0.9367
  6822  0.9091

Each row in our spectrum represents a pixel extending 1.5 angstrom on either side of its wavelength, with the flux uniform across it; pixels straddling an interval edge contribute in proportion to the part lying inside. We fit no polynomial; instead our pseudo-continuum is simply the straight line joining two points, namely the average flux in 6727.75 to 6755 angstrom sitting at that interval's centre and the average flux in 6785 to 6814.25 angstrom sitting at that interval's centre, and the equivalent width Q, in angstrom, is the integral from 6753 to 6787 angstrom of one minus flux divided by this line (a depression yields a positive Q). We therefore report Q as 0.57 angstrom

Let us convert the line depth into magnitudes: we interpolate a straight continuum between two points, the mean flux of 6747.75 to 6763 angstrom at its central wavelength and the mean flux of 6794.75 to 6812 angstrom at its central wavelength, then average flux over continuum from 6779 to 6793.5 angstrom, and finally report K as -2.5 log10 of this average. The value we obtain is 0.00 mag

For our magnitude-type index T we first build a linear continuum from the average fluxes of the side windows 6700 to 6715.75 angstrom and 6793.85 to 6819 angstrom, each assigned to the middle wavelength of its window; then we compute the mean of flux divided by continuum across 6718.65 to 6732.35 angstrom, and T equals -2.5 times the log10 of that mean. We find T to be 0.003 mag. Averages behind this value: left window 0.954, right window 0.944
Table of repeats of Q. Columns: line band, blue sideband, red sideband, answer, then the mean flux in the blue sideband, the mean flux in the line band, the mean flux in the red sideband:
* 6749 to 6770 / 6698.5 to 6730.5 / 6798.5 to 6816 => 0.15 angstrom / 0.952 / 0.943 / 0.947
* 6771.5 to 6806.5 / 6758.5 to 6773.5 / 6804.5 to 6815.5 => -0.10 angstrom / 0.939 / 0.944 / 0.944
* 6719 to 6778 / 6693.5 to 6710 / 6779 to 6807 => 0.31 angstrom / 0.956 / 0.947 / 0.948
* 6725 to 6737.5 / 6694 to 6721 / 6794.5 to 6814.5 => 0.00 angstrom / 0.954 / 0.953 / 0.95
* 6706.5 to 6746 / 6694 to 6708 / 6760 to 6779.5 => -0.25 angstrom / 0.956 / 0.955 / 0.936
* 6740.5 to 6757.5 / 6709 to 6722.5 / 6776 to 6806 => 0.01 angstrom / 0.951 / 0.95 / 0.949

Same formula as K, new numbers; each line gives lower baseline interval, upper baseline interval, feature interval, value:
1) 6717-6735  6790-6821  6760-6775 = 0.014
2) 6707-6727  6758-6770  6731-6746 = -0.012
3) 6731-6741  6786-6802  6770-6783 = 0.031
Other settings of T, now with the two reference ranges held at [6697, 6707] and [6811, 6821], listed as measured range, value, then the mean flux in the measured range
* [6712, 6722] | -0.01 mag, 0.955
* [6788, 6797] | -0.02 mag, 0.953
